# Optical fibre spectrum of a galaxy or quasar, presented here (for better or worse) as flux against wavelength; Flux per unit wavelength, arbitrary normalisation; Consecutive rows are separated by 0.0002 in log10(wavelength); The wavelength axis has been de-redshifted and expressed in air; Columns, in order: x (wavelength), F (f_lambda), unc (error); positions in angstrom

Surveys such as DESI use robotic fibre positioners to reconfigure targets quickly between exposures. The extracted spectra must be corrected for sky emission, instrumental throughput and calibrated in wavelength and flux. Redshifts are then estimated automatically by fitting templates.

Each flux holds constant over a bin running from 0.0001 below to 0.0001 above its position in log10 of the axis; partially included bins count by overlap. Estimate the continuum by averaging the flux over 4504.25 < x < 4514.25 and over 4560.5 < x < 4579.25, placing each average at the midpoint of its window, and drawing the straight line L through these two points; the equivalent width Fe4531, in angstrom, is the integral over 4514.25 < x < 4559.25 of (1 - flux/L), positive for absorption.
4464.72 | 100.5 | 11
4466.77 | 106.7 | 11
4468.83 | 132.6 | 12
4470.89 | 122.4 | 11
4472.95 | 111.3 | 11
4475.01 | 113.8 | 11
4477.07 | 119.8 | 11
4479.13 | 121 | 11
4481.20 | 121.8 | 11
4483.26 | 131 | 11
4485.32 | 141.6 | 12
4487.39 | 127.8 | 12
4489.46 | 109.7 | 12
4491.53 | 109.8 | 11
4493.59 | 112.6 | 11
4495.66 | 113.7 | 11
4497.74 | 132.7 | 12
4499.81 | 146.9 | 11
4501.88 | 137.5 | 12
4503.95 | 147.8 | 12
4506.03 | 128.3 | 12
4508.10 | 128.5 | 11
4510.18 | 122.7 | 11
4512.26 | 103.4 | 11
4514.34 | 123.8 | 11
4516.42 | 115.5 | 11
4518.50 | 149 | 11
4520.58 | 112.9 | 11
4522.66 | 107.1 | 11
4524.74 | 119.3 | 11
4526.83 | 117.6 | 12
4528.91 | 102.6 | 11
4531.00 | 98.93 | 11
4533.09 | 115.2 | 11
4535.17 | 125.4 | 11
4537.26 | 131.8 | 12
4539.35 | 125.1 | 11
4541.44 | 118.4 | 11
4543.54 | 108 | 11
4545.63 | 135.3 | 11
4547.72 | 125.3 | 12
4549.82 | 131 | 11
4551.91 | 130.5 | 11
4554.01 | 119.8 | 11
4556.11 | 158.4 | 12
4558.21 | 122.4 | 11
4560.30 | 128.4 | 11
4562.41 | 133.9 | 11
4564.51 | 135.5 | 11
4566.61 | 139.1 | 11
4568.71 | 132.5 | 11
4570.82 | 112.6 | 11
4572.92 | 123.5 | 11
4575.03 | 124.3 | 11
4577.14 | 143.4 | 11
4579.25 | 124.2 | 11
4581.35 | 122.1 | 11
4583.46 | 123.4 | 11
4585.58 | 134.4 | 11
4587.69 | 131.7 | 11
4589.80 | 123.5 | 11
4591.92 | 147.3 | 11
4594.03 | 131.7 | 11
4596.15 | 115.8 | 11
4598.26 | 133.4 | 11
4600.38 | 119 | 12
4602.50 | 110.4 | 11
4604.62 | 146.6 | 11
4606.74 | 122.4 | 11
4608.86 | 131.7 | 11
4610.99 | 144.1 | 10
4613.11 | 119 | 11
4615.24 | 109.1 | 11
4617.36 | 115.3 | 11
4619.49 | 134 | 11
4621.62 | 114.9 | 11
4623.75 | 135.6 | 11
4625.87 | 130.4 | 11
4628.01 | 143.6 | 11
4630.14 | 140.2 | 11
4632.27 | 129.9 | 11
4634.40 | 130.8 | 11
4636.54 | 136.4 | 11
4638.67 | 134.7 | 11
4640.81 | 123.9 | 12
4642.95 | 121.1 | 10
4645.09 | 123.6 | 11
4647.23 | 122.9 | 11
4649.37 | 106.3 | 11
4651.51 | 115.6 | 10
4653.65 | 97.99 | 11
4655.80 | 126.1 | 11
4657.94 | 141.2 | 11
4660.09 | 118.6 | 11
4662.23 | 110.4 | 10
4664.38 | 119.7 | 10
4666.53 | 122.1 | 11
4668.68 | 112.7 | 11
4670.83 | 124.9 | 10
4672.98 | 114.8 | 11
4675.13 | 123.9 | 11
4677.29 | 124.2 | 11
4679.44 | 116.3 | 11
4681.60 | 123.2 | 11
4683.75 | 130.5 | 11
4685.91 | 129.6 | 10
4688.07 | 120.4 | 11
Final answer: 1.35 angstrom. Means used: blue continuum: 123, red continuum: 130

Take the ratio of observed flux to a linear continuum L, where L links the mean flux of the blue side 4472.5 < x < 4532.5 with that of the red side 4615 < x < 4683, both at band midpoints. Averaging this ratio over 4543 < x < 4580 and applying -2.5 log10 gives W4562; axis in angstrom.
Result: -0.06 mag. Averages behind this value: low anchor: 122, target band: 130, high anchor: 123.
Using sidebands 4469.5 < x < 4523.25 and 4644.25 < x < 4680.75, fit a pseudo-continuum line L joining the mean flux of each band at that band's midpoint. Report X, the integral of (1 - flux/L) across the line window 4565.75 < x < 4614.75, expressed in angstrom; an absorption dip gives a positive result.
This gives -2.9 angstrom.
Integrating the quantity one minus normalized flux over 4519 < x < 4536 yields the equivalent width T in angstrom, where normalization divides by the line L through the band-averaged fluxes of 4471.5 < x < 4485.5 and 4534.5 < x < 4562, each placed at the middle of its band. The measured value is 1.71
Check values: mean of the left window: 122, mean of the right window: 128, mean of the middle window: 113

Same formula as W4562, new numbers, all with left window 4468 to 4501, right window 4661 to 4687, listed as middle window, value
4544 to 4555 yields -0.04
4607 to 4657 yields -0.04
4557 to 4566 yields -0.08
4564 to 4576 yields -0.05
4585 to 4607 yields -0.06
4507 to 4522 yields 0.01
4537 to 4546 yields 0.00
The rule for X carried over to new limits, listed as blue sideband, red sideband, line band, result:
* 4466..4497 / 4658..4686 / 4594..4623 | -0.93 angstrom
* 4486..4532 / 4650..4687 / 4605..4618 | -0.45 angstrom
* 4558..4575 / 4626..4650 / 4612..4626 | 0.72 angstrom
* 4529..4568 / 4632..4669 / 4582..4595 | -0.75 angstrom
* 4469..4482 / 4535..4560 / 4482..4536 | 0.32 angstrom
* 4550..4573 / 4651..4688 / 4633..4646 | -0.52 angstrom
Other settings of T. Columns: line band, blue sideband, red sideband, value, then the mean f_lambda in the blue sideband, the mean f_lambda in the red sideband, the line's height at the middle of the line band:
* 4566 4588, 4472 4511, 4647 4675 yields -1.15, 125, 118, 122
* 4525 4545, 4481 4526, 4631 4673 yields 1.24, 125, 122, 124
